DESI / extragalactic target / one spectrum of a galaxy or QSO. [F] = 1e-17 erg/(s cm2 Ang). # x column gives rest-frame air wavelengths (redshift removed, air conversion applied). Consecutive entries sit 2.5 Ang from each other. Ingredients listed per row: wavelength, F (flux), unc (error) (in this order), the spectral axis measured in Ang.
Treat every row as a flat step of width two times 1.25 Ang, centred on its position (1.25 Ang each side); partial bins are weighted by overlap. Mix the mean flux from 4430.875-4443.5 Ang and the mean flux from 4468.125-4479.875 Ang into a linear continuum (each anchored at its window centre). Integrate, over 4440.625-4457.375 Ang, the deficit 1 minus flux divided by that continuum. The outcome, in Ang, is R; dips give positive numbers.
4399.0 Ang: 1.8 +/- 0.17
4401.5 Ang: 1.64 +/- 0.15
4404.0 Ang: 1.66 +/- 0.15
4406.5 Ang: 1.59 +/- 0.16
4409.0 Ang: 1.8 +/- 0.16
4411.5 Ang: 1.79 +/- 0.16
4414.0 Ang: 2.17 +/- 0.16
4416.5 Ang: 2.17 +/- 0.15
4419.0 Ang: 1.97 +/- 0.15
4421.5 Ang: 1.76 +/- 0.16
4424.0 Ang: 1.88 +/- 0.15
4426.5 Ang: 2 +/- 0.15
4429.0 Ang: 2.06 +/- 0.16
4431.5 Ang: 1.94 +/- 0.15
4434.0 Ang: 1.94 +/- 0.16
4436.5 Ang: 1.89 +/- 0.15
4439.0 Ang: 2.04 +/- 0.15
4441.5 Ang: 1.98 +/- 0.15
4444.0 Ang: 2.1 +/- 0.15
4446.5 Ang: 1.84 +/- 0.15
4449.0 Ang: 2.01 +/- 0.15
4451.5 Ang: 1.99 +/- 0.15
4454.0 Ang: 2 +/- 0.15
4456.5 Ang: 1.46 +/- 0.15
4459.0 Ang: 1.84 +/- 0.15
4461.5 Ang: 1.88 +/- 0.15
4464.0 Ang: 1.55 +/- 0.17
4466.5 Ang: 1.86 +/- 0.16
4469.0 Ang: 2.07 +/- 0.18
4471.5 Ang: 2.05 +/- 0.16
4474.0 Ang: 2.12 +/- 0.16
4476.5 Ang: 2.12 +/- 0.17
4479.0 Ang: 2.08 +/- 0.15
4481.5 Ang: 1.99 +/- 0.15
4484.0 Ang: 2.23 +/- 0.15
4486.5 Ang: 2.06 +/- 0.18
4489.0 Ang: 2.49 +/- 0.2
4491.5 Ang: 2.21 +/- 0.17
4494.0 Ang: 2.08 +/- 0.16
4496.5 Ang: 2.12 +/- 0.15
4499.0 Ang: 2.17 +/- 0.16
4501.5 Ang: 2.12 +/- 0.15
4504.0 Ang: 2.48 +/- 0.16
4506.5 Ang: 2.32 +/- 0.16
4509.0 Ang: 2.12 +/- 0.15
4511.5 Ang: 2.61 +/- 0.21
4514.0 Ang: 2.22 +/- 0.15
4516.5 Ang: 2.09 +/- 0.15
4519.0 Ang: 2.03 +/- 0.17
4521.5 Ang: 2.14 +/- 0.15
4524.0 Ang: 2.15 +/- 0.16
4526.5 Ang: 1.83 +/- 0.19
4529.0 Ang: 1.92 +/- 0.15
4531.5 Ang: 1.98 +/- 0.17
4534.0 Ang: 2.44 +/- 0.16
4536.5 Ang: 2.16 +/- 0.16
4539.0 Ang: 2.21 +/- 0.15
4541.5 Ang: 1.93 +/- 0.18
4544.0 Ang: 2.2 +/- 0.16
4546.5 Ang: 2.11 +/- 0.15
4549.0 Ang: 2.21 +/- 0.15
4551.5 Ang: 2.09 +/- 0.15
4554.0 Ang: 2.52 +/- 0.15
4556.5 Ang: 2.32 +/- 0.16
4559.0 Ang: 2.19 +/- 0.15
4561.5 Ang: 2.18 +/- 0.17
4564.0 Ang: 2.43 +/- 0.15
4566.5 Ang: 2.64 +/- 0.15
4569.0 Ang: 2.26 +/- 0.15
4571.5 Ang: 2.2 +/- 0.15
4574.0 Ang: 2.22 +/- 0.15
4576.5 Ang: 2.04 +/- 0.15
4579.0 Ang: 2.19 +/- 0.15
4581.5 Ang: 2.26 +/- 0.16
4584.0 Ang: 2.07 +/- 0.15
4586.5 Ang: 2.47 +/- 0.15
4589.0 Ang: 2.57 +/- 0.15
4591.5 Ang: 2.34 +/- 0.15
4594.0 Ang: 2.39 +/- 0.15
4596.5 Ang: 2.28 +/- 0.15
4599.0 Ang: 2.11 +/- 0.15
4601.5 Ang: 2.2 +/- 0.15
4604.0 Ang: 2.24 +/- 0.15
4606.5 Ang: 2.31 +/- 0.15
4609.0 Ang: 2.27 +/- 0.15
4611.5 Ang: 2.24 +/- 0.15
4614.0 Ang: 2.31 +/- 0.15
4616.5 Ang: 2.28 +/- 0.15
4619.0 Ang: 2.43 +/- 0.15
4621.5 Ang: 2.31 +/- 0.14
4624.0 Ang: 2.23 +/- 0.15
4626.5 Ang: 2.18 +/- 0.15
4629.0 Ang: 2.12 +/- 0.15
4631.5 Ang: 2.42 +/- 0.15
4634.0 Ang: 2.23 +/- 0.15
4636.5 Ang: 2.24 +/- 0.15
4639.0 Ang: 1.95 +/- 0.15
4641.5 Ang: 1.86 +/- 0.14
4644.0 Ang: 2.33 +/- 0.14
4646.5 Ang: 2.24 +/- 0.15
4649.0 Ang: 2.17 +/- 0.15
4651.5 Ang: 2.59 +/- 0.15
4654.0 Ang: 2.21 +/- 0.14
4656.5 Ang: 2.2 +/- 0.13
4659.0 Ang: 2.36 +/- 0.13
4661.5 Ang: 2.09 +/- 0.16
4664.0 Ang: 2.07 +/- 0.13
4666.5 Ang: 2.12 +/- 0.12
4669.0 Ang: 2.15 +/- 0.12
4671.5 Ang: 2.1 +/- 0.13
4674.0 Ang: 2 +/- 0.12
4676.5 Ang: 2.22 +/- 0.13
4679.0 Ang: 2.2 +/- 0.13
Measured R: 0.7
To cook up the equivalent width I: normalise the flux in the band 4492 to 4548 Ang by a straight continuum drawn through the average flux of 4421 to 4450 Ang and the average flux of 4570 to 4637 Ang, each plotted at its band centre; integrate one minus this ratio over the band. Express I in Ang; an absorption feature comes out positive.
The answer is -1.21 Ang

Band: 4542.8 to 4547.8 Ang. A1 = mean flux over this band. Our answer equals 2.16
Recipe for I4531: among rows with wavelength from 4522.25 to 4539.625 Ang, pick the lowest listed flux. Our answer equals 1.83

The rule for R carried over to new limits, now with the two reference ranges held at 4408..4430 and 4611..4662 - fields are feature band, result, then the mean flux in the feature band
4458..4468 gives 1.1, 1.79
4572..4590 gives -0.7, 2.25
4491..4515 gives -2.1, 2.25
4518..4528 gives 0.3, 2.03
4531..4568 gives -2.1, 2.25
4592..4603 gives -0.3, 2.25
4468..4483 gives -0.3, 2.07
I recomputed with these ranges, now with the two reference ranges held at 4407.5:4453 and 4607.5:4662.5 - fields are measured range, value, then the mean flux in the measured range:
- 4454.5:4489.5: 0.8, 1.98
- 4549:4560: -0.7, 2.27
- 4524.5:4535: 0.3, 2.04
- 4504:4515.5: -1.5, 2.33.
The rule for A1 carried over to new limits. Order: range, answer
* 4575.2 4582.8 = 2.16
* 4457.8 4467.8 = 1.78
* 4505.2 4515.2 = 2.32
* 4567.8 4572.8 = 2.23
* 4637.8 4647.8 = 2.1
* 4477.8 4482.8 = 2.04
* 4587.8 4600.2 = 2.34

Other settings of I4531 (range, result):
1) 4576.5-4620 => 2.04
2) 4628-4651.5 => 1.86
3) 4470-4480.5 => 2.05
